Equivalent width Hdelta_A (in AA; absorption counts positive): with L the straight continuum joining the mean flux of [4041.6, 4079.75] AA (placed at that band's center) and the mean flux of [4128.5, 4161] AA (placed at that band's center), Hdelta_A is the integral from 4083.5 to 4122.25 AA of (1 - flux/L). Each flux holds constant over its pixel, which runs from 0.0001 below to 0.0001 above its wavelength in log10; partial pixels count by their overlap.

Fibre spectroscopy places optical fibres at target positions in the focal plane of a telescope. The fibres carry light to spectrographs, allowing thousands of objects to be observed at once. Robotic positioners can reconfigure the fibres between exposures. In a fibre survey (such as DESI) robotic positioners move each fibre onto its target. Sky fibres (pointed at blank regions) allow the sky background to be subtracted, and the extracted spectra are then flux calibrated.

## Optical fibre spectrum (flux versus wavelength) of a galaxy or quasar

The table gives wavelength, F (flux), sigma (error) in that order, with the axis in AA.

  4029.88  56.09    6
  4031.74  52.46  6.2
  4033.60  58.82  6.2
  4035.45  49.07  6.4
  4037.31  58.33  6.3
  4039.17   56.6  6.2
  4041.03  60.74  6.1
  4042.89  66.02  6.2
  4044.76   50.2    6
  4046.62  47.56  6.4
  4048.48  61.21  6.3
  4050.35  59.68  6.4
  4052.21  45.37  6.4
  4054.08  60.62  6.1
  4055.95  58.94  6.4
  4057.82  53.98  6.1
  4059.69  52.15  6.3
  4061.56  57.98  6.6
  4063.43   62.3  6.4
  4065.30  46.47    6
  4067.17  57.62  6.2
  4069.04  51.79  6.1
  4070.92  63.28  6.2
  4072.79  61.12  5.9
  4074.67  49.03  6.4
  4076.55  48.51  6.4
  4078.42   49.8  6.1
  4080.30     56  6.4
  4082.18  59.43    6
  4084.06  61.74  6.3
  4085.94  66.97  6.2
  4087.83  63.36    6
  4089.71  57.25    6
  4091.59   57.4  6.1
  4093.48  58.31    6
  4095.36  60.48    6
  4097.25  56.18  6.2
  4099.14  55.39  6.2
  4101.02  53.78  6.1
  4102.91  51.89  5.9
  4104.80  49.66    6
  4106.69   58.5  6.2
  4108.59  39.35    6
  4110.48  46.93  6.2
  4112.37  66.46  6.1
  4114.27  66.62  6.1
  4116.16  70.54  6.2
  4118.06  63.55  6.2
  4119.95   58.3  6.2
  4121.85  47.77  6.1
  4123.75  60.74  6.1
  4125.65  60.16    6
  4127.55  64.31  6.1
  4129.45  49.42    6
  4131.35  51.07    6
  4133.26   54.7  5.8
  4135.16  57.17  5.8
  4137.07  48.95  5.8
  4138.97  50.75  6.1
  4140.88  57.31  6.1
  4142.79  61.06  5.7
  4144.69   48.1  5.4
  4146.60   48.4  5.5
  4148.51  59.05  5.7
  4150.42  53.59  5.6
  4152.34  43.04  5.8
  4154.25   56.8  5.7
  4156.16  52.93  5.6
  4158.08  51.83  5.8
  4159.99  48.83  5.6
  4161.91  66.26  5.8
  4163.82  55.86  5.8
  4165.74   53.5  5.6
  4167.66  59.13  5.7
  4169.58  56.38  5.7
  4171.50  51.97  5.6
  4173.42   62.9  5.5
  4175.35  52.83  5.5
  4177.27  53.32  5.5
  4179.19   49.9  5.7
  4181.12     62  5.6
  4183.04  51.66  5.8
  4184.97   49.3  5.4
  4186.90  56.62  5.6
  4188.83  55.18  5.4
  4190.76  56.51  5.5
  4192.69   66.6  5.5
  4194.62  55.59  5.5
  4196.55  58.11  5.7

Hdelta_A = -2.8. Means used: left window 55.2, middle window 57.7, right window 52.5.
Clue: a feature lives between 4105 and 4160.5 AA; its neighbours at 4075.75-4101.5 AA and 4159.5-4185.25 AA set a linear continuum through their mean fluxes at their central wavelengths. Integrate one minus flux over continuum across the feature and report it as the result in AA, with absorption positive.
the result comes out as 1.5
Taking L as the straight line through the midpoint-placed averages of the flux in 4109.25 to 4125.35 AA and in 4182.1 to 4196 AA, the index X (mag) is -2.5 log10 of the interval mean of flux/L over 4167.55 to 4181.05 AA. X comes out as 0.027 mag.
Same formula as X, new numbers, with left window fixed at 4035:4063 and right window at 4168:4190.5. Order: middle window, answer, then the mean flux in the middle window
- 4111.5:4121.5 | -0.16 mag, 64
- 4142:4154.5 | 0.05 mag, 52.5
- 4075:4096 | -0.04 mag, 57.8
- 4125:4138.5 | 0.01 mag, 54.8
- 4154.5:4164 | 0.00 mag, 55.2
